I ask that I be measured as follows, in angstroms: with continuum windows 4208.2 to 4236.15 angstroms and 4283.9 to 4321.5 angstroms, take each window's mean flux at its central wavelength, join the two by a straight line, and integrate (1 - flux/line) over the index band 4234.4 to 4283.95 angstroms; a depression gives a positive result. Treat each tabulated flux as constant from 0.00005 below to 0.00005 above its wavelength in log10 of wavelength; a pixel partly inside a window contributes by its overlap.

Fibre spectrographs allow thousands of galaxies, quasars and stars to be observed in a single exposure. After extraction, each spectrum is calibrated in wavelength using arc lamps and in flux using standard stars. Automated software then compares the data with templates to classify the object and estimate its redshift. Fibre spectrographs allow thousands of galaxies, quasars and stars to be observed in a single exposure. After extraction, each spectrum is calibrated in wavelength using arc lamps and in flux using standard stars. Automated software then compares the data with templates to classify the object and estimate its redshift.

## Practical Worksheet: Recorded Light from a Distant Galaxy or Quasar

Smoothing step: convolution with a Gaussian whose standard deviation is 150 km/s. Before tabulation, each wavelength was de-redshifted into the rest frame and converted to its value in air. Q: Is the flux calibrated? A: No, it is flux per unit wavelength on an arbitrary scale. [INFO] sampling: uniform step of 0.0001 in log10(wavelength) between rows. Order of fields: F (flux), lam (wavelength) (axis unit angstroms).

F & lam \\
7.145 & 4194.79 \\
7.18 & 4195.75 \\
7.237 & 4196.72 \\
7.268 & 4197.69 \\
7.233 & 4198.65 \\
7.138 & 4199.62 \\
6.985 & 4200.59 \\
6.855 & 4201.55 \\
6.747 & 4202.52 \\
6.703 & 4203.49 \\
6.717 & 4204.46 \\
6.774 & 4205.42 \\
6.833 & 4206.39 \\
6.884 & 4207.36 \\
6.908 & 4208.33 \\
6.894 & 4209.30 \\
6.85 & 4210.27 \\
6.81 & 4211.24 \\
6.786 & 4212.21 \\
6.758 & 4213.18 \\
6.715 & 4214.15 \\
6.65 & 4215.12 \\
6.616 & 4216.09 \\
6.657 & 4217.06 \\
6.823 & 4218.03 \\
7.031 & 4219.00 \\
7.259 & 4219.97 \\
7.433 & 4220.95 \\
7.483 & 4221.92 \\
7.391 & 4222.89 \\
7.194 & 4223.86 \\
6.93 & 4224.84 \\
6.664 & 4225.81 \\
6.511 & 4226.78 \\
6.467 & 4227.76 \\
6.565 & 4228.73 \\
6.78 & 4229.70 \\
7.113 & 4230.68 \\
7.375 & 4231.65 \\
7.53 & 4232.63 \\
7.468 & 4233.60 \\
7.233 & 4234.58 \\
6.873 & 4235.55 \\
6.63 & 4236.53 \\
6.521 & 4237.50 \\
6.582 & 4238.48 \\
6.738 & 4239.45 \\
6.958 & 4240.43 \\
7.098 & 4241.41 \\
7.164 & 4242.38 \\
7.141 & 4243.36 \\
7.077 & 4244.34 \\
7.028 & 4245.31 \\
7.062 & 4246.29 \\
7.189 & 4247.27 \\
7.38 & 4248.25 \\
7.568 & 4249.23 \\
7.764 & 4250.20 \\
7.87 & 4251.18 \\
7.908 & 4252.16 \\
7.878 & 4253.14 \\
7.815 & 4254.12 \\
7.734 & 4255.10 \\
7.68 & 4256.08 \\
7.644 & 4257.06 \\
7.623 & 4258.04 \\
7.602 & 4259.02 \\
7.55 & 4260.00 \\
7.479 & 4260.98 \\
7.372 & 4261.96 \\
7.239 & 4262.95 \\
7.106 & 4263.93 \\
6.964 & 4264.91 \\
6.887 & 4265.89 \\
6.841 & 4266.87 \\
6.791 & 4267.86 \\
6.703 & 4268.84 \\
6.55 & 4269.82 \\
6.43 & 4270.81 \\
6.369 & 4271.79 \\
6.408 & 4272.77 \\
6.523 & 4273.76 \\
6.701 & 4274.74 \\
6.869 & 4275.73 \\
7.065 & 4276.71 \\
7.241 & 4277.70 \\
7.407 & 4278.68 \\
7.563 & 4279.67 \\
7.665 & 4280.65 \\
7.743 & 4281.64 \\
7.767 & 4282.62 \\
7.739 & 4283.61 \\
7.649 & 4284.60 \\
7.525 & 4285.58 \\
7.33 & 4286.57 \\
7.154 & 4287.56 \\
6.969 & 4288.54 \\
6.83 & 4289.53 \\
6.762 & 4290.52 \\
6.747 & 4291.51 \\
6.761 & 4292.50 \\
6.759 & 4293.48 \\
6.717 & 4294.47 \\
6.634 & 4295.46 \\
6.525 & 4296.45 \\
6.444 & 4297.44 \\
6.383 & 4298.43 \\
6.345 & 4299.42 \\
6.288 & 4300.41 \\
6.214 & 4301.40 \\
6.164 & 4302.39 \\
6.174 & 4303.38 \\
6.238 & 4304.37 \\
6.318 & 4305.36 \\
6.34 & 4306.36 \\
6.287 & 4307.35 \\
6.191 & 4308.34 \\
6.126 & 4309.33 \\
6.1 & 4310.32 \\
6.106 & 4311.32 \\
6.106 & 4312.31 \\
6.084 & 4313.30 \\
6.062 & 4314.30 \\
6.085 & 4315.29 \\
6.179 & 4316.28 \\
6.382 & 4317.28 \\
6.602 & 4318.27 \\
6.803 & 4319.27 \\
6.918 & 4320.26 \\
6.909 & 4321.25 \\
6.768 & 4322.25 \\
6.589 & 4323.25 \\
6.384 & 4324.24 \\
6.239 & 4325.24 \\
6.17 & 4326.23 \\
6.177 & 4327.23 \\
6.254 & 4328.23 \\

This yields -3.1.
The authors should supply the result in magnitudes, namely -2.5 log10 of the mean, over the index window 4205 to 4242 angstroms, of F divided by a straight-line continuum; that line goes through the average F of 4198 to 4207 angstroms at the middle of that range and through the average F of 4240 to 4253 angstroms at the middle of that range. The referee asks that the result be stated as 0.030 mag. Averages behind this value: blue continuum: 6.9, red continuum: 7.34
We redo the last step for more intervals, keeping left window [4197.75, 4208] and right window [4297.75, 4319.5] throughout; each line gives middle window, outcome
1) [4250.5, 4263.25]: -0.16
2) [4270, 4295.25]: -0.10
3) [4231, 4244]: -0.05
